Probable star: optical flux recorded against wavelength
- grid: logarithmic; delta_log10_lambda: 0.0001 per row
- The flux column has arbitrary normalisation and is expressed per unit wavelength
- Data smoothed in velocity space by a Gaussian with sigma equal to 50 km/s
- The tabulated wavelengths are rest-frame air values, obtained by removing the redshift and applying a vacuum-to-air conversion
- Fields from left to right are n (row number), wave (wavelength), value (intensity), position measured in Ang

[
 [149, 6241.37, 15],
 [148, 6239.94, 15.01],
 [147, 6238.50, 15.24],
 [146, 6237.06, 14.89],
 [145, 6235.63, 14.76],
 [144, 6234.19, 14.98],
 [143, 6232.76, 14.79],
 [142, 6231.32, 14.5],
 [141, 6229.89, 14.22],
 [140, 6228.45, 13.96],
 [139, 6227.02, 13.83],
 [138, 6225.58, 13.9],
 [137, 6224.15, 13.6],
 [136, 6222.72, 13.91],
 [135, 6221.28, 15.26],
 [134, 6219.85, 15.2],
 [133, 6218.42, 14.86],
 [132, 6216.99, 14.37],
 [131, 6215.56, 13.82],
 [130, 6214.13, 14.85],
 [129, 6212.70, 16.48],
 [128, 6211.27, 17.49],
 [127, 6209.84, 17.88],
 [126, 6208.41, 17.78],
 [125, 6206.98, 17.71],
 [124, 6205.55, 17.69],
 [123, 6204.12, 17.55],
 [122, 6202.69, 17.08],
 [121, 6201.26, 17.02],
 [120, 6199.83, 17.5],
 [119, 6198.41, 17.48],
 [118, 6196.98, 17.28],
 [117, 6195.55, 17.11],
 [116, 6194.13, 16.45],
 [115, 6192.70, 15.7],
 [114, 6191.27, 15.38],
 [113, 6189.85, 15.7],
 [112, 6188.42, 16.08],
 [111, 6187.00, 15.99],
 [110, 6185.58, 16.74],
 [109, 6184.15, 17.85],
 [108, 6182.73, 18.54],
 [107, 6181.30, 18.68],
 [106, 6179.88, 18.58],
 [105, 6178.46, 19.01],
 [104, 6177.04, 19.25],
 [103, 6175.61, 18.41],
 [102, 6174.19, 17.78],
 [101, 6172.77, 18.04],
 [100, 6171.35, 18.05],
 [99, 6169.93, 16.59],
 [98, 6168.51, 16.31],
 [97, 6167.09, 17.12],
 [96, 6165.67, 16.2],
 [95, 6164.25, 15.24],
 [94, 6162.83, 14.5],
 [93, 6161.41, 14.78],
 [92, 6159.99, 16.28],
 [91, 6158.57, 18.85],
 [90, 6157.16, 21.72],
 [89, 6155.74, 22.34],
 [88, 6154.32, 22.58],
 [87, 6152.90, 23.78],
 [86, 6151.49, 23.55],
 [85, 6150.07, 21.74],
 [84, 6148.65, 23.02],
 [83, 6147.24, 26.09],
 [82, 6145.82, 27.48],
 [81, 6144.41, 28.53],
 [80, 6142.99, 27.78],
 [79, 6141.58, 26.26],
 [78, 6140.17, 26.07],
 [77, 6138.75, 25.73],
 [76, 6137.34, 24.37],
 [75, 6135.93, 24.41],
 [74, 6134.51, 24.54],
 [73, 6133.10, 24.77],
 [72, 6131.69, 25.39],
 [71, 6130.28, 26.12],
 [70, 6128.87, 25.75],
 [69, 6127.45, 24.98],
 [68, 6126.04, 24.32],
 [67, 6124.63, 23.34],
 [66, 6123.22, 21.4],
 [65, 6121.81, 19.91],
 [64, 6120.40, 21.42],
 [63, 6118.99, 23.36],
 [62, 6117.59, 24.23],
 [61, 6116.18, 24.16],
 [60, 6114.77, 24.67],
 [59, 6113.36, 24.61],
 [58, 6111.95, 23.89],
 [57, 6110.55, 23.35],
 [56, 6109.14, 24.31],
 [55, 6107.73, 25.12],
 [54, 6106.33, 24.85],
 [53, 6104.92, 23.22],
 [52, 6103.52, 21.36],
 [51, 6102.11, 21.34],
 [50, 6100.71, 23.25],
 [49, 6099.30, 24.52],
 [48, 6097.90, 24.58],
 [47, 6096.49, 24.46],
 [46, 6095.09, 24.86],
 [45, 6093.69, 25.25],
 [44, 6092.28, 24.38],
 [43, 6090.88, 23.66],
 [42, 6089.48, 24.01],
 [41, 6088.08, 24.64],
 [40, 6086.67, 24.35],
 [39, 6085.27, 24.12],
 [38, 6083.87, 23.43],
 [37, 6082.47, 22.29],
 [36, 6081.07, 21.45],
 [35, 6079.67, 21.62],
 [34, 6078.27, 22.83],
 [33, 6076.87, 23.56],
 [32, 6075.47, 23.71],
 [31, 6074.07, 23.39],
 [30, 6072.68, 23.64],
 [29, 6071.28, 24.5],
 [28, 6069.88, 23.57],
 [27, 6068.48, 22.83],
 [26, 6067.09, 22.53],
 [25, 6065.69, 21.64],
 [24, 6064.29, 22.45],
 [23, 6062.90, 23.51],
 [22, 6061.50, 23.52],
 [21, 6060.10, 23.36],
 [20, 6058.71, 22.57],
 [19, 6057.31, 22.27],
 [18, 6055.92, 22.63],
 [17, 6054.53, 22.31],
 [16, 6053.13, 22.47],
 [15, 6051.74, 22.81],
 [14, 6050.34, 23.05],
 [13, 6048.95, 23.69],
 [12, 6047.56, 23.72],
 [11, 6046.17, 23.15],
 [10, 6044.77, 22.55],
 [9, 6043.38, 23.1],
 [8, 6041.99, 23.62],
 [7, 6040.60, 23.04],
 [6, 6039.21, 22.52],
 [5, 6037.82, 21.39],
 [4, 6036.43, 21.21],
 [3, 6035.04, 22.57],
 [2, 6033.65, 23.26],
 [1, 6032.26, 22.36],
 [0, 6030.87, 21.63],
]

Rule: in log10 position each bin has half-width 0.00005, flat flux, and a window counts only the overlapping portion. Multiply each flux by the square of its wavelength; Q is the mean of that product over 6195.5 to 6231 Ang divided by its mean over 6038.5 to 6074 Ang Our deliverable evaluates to 0.73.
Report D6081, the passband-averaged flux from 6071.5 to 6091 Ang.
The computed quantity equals 23.4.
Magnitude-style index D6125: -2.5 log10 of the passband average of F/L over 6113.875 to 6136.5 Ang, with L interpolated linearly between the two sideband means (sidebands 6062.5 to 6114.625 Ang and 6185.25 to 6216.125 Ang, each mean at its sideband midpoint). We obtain -0.13 mag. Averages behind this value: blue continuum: 23.6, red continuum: 16.7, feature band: 23.9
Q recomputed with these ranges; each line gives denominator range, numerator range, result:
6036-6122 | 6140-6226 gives 0.81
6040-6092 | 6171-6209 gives 0.78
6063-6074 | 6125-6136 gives 1.11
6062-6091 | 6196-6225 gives 0.73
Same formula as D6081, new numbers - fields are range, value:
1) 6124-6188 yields 21.2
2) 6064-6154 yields 24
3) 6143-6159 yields 23.9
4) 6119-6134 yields 23.7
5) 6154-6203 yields 17.5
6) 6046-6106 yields 23.3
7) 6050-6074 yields 22.9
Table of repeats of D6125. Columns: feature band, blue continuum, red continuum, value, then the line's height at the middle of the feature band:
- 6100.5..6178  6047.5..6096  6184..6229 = -0.13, 19.6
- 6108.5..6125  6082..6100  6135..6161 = 0.04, 24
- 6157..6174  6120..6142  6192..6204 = 0.21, 20.5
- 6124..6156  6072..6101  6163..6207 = -0.23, 20.2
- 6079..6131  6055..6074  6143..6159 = -0.01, 23.4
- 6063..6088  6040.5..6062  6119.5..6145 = 0.02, 23.5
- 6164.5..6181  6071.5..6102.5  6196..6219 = 0.06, 18.7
